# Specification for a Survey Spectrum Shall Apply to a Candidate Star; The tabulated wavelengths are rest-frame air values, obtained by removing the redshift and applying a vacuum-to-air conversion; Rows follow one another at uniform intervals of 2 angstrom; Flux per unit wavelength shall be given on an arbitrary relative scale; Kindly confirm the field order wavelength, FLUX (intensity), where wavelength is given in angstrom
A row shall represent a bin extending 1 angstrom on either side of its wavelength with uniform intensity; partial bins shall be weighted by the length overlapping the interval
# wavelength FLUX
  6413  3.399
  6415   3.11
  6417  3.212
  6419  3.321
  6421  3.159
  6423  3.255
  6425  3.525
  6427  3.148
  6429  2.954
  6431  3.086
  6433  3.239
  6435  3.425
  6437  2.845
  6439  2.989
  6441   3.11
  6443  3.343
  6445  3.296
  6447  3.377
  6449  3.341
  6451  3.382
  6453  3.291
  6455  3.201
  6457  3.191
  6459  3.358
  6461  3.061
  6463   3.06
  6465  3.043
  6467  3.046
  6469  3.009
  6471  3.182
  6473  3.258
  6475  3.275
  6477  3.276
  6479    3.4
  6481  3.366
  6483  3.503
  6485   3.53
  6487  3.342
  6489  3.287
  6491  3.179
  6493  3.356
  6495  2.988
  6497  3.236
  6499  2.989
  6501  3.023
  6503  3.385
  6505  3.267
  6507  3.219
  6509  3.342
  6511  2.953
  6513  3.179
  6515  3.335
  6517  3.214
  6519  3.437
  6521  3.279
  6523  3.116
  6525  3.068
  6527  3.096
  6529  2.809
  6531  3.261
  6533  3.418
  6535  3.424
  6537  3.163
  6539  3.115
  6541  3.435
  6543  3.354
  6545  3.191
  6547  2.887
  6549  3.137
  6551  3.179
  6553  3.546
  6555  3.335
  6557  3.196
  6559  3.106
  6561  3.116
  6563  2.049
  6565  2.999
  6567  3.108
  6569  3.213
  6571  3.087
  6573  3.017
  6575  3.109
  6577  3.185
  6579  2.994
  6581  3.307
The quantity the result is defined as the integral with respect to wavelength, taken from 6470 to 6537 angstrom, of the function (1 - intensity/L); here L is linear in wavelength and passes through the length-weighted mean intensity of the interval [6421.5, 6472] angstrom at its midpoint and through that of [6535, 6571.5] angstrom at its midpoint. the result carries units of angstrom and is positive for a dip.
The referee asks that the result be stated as -1.74 angstrom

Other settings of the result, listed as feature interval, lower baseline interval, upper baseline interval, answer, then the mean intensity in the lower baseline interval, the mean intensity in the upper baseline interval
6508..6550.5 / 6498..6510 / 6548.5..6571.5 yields -0.7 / 3.2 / 3.09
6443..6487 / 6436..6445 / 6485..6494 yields -0.8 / 3.1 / 3.32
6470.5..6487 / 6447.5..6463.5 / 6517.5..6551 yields -0.6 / 3.25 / 3.2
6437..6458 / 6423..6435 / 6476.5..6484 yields 0.3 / 3.22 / 3.39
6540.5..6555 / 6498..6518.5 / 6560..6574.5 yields -1.0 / 3.2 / 2.95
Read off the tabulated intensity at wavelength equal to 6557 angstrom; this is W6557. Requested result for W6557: 3.196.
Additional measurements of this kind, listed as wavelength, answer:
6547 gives 2.887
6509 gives 3.342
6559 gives 3.106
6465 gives 3.043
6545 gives 3.191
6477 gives 3.276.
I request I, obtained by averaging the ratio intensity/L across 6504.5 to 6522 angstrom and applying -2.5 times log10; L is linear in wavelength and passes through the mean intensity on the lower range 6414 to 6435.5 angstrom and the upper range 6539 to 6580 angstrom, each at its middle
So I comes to -0.03 mag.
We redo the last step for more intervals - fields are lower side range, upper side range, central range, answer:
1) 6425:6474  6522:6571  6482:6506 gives -0.03 mag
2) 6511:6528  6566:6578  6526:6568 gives 0.01 mag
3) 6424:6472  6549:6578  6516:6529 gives -0.02 mag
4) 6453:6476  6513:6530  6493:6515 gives 0.00 mag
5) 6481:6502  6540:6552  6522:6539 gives 0.02 mag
